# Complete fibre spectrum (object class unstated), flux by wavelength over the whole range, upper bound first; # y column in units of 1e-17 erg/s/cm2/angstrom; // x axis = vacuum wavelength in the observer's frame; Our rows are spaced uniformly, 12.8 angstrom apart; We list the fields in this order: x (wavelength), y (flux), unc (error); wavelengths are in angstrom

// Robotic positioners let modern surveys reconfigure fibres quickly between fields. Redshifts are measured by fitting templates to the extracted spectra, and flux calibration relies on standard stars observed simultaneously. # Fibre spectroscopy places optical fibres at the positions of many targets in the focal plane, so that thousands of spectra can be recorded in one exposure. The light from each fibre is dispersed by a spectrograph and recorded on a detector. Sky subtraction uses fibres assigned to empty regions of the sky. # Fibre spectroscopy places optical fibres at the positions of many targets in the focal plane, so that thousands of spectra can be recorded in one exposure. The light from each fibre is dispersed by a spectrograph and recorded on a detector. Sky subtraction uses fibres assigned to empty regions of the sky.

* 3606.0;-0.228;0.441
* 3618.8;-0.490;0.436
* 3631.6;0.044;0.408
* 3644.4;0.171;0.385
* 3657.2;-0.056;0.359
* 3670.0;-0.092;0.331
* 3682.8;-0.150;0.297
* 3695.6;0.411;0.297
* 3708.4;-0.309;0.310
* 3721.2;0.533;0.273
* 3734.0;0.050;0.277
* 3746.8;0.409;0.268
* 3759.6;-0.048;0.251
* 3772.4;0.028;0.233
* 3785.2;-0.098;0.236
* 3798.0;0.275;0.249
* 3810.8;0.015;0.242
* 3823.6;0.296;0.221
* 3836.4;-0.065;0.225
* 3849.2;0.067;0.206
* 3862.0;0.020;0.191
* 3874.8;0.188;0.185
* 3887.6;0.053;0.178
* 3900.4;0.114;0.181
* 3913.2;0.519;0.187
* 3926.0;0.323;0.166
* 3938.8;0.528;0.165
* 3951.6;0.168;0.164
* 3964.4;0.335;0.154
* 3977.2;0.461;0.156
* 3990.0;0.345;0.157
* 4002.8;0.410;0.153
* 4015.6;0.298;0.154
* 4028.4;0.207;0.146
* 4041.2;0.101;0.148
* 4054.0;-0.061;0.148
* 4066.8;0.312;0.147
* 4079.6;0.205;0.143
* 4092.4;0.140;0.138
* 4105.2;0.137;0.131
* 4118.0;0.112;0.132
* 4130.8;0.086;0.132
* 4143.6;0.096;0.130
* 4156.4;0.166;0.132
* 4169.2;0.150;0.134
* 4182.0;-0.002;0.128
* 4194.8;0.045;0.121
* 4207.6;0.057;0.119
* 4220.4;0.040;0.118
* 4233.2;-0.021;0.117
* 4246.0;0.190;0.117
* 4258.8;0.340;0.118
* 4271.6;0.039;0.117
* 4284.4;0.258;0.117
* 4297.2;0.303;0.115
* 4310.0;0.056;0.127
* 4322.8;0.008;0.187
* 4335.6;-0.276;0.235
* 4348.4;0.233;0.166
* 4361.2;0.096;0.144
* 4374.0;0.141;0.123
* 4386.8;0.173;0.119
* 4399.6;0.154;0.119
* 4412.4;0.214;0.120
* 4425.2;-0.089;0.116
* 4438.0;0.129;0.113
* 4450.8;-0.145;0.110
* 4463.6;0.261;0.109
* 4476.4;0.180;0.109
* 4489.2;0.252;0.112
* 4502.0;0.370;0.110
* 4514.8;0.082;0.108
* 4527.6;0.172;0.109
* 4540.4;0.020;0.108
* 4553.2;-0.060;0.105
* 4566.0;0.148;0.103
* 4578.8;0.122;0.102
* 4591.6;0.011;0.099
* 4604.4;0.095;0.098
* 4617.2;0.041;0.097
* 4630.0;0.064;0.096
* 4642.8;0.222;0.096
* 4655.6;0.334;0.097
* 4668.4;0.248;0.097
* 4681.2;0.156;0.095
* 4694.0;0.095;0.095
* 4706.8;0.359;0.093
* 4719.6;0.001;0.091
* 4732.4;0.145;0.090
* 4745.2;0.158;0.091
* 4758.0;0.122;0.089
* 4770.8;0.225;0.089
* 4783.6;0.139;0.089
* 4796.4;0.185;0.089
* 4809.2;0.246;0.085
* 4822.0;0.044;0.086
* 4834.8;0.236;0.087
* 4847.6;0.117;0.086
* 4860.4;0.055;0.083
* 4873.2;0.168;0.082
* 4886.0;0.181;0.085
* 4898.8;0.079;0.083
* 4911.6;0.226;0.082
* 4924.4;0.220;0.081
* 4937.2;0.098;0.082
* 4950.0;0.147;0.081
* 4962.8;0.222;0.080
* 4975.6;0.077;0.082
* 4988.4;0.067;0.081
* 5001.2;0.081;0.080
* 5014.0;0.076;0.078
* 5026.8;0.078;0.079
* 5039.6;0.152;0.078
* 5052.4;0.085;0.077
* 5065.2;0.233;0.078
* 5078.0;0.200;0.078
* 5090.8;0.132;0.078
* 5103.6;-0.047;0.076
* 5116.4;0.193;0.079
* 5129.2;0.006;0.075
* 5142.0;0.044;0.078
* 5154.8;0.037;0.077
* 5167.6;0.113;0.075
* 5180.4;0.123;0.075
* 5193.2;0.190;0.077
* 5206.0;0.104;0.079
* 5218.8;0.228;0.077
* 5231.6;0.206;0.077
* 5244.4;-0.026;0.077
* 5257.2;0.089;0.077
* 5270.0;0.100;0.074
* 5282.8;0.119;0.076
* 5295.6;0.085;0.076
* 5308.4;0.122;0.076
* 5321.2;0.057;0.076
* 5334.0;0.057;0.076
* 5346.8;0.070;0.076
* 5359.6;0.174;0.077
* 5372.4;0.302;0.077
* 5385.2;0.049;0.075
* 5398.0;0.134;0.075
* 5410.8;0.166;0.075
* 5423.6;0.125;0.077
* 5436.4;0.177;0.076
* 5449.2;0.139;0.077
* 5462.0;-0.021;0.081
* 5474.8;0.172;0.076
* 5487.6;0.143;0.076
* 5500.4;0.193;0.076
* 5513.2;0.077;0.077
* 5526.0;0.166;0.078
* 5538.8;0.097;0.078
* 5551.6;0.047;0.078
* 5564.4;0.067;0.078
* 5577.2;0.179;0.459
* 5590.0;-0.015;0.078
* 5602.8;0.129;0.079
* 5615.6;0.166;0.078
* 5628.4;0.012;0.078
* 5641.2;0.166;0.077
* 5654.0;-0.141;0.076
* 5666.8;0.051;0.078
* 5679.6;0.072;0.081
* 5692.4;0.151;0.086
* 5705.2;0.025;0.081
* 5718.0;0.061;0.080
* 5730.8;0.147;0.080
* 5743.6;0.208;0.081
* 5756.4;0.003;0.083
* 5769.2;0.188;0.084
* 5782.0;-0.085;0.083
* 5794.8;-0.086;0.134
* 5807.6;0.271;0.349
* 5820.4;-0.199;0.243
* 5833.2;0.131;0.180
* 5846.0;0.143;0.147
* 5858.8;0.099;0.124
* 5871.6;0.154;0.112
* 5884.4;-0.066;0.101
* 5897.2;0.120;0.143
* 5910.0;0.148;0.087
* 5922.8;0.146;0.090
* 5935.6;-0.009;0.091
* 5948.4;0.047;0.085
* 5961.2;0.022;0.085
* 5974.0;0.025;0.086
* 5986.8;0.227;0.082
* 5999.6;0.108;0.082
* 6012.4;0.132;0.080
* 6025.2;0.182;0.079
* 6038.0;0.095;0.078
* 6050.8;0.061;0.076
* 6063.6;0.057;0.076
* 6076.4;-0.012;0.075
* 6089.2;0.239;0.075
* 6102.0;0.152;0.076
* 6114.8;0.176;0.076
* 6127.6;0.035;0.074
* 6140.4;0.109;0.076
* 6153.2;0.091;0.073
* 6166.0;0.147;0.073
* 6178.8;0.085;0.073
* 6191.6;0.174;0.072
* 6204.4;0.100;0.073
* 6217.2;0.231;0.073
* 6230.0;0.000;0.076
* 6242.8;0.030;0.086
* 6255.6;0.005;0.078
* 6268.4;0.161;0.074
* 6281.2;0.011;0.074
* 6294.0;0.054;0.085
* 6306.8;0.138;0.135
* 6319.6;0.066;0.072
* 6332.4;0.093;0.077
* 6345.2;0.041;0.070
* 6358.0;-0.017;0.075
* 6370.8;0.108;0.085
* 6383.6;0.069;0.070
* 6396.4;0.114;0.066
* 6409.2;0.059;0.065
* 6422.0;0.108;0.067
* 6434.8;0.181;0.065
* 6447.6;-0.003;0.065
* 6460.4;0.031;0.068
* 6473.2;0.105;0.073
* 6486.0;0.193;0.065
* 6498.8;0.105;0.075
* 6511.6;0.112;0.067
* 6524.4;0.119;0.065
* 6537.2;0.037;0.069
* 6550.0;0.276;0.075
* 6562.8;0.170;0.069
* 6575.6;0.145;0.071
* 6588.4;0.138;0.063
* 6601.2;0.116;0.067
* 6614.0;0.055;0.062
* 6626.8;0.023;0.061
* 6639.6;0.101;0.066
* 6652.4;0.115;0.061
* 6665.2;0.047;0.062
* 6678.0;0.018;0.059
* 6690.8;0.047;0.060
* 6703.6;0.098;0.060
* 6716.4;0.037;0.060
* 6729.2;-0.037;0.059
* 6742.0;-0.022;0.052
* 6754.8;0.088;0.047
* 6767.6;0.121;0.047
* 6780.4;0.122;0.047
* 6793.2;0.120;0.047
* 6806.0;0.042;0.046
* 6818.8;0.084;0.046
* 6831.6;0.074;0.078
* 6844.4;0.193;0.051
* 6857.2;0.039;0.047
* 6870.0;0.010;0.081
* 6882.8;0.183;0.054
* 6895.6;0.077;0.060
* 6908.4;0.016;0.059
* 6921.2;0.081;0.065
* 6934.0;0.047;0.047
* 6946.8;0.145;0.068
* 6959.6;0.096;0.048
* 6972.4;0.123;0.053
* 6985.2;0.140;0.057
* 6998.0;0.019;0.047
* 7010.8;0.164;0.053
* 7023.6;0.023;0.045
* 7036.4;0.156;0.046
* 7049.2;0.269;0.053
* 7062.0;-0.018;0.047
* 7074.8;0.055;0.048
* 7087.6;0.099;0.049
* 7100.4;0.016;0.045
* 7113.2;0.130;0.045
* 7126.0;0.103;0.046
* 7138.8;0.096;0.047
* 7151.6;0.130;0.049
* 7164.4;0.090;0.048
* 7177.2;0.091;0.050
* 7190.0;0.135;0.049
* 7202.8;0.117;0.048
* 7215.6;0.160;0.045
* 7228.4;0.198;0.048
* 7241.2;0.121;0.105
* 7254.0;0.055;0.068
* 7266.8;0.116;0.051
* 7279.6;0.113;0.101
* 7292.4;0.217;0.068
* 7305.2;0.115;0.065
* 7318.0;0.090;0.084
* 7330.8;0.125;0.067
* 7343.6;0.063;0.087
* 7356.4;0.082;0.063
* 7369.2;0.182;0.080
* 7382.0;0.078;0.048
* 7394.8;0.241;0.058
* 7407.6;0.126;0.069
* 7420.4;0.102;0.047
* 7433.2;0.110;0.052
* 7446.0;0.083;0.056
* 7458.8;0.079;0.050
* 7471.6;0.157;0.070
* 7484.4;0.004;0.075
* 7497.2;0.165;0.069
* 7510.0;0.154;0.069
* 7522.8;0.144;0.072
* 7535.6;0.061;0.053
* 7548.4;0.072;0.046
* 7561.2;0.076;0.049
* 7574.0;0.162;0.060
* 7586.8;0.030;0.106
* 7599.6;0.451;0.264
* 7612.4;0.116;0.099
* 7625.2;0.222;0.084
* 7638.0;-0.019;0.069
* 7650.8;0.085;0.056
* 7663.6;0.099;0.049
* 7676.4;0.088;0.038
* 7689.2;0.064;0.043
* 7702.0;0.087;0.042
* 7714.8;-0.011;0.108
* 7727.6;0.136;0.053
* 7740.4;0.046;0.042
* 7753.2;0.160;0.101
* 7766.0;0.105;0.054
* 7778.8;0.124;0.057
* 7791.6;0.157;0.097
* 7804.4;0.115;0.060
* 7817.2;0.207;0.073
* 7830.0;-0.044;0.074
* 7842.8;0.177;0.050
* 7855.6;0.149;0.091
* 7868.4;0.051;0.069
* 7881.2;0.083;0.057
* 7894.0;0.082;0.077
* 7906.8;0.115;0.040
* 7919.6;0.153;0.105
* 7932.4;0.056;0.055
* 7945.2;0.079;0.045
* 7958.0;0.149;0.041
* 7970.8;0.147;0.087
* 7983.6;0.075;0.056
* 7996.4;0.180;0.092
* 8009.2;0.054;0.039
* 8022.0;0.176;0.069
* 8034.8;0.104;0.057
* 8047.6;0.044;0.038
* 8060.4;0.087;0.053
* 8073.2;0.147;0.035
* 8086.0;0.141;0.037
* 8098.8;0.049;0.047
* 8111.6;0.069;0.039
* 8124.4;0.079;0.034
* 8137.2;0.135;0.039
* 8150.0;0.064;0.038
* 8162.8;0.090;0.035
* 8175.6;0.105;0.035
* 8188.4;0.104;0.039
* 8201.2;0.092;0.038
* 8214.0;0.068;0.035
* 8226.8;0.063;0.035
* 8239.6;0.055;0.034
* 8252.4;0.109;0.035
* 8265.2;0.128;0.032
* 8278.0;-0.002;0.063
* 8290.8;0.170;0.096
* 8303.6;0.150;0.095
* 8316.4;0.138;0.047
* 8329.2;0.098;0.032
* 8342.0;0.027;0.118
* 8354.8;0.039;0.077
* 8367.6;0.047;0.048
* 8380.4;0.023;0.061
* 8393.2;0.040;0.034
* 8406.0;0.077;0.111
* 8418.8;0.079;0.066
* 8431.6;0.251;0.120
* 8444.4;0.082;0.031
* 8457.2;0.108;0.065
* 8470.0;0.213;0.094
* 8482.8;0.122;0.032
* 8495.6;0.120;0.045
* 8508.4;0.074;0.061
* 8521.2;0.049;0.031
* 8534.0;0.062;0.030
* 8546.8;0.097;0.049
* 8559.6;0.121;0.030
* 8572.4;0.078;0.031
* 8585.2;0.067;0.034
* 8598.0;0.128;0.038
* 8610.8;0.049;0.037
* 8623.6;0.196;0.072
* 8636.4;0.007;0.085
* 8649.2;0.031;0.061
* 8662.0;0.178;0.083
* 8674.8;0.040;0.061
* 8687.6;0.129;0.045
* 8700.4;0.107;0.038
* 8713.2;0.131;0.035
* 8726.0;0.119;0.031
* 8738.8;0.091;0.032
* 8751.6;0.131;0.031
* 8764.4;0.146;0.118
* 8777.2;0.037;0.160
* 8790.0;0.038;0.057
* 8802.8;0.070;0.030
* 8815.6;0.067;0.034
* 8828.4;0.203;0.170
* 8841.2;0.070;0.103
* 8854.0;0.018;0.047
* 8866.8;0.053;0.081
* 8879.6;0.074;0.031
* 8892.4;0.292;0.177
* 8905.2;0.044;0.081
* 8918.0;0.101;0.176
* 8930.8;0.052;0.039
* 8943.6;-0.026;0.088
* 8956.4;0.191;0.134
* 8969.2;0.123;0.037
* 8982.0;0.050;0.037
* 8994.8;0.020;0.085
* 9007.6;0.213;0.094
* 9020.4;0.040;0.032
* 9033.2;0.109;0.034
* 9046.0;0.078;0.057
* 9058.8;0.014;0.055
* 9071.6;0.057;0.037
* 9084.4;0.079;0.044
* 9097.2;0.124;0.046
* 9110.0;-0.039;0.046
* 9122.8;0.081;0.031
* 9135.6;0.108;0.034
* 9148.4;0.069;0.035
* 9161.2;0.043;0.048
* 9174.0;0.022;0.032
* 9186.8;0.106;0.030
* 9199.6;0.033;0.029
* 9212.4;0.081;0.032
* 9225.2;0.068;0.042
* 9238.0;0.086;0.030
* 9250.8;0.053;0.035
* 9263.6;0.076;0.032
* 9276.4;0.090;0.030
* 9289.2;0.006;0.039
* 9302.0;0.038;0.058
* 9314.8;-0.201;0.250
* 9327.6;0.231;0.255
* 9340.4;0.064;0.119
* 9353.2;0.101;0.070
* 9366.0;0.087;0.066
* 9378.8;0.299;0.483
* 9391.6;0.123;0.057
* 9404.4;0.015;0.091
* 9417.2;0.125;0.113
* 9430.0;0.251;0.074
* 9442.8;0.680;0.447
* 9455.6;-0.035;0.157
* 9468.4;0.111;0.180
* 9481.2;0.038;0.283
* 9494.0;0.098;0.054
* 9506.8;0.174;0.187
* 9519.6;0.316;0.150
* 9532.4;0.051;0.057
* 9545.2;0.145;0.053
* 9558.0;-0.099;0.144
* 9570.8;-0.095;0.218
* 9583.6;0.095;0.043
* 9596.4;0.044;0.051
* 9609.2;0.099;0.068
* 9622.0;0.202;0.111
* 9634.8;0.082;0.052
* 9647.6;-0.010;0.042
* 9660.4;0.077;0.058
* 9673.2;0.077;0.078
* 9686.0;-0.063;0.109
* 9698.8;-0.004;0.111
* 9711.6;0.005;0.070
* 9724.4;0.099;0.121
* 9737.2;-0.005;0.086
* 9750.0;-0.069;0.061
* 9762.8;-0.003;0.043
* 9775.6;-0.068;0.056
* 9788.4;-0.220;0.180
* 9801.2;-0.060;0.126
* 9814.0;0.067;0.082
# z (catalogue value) 0.074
